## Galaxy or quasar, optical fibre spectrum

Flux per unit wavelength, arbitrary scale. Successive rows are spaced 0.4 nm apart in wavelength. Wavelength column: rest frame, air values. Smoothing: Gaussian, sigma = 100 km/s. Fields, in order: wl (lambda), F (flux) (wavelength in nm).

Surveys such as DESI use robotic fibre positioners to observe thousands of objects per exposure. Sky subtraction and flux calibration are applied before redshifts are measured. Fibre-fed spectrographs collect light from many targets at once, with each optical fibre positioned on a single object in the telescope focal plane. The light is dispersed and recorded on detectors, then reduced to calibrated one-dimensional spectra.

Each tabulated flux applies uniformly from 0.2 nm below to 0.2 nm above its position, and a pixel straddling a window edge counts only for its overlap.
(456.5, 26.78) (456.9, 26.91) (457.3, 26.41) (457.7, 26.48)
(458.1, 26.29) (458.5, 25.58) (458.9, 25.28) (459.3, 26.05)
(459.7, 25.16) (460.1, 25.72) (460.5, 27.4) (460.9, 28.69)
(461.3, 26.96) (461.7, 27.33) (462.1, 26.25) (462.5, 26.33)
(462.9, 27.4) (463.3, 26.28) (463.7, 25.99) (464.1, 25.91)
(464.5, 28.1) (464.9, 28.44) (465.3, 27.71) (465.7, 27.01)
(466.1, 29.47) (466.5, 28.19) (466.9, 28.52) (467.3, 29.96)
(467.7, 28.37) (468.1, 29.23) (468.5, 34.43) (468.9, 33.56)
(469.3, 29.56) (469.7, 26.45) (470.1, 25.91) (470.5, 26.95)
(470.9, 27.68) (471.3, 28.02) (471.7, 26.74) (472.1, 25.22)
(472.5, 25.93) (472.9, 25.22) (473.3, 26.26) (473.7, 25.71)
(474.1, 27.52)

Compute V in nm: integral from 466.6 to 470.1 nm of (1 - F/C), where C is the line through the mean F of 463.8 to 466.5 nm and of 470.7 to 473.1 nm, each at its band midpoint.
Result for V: -0.33 nm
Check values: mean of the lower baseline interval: 27.7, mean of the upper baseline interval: 26.5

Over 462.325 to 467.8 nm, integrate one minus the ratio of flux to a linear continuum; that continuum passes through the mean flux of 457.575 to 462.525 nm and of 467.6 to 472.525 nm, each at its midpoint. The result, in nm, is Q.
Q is -0.053 nm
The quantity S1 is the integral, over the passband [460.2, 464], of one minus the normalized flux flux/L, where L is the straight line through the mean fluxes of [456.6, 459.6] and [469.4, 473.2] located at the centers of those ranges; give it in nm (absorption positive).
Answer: -0.09 nm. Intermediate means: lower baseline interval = 26.1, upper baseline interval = 26.5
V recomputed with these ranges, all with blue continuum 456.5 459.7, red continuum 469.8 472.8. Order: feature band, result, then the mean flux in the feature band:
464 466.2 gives -0.12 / 27.8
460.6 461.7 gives -0.06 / 27.7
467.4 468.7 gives -0.20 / 30.6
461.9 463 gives -0.01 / 26.6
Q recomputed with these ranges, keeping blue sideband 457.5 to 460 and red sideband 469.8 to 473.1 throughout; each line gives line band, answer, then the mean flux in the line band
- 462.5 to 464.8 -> -0.063 nm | 26.8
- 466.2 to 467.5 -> -0.135 nm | 28.9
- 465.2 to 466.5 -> -0.096 nm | 28.1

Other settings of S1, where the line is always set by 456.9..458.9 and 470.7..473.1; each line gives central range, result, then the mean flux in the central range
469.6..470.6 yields 0.002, 26.4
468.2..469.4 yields -0.277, 32.5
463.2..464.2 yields 0.009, 26.1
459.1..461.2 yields -0.032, 26.6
